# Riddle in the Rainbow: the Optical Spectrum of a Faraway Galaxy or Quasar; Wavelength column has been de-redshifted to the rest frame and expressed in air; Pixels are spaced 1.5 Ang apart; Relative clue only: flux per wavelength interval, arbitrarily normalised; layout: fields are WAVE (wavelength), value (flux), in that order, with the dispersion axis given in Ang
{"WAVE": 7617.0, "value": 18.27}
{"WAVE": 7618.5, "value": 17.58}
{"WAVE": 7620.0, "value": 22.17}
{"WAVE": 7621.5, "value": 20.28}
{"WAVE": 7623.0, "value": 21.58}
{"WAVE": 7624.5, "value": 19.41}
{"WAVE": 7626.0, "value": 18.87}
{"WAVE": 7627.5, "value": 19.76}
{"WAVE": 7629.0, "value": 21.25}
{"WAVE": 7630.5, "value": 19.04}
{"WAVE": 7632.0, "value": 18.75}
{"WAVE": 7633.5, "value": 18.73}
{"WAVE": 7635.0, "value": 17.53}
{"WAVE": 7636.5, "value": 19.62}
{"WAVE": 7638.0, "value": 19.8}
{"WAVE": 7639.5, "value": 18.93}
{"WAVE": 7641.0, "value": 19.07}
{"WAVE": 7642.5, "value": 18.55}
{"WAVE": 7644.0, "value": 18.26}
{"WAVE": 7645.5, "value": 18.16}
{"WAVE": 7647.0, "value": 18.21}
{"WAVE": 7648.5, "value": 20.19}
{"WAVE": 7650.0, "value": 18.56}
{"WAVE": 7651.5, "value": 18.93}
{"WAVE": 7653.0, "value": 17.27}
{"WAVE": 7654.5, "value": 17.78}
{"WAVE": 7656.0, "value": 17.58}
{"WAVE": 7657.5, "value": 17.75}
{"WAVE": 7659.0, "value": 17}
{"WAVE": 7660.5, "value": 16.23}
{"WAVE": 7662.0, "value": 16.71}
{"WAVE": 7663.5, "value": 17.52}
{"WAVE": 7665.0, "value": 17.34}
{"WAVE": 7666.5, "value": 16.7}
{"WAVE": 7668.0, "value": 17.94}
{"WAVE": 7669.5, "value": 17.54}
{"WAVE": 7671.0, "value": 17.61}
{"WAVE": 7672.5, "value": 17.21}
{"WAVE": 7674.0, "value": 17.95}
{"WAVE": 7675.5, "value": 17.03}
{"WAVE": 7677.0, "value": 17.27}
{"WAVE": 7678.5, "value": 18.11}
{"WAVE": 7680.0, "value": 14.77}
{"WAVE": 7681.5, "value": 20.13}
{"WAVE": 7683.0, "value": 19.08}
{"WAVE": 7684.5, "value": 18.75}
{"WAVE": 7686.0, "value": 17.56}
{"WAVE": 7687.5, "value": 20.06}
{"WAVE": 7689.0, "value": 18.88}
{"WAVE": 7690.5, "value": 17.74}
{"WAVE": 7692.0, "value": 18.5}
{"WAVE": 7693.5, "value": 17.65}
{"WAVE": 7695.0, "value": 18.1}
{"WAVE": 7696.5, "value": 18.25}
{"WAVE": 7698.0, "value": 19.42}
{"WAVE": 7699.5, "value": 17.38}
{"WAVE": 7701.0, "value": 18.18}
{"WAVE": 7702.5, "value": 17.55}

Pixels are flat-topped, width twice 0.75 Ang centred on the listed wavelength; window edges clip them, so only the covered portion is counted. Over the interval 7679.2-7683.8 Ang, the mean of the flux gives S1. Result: 18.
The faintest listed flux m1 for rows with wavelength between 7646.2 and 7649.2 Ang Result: 18.21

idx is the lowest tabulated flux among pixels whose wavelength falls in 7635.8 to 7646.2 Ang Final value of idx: 18.16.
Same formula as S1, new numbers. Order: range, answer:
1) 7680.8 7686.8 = 18.9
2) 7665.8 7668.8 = 17.3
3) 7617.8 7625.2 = 20.2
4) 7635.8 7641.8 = 19.3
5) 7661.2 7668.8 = 17.2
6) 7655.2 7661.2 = 17.2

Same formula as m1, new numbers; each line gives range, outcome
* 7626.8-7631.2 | 19.04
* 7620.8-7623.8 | 20.28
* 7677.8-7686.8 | 14.77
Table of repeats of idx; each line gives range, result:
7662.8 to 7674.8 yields 16.7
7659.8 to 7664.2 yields 16.23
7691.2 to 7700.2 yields 17.38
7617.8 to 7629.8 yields 17.58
